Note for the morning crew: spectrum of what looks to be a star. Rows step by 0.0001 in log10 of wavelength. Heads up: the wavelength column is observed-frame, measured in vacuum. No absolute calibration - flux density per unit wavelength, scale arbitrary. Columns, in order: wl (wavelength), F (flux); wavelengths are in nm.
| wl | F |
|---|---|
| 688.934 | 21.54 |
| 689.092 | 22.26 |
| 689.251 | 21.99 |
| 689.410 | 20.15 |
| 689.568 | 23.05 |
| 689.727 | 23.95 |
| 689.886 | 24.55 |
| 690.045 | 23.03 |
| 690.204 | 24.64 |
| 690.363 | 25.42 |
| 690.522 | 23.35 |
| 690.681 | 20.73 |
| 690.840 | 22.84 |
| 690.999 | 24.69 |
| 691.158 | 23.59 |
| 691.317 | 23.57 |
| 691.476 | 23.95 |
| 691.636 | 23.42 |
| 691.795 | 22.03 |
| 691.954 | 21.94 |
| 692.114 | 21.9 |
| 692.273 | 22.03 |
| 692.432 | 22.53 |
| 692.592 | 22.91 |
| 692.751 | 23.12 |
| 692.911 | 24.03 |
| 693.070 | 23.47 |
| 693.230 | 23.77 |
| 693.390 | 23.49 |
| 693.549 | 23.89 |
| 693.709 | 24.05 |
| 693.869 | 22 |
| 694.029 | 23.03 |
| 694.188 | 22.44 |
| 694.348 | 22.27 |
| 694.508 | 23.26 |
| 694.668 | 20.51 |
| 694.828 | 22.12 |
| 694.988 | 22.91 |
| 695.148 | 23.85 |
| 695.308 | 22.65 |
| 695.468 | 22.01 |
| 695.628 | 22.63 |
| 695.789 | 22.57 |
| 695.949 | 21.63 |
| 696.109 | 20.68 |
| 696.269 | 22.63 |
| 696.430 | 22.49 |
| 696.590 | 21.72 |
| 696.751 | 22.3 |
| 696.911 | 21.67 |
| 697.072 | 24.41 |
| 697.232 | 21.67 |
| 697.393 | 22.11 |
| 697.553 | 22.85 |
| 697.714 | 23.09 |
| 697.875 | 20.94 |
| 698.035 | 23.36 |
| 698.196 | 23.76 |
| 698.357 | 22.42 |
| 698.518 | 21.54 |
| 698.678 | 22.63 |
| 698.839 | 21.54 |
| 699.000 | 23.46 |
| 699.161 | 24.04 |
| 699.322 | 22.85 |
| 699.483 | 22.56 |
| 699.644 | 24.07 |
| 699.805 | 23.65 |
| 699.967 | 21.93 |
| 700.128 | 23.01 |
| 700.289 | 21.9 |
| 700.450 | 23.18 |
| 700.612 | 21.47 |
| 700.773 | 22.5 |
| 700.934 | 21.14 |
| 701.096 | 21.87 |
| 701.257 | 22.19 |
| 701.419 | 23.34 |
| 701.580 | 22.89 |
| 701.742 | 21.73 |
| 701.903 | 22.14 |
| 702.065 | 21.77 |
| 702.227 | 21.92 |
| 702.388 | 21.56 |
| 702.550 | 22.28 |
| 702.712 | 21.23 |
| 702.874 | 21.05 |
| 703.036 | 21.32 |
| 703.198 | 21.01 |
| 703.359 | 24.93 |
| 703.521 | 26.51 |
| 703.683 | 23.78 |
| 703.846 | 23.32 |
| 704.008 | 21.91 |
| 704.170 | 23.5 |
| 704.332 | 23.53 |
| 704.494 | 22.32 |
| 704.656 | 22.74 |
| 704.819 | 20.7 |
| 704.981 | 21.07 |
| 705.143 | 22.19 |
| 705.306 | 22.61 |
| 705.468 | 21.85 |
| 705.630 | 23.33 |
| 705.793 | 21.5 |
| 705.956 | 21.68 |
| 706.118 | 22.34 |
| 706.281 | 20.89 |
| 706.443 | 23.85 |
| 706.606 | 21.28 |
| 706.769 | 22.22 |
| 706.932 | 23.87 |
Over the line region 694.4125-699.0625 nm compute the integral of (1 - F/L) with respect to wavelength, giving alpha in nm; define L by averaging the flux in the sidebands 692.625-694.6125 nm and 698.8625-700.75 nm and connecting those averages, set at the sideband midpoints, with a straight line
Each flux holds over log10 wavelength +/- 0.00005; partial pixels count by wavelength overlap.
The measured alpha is 0.13 nm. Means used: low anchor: 23.2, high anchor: 22.9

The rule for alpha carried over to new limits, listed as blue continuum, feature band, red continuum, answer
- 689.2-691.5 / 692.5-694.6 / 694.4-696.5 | -0.048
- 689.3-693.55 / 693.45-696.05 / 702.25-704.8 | 0.048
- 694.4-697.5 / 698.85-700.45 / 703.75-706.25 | -0.050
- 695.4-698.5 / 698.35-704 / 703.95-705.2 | -0.058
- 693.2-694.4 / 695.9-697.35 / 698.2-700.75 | 0.049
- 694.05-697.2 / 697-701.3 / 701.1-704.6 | -0.026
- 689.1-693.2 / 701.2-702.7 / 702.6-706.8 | 0.026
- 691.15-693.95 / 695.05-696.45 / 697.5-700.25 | 0.036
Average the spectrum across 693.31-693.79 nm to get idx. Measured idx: 23.8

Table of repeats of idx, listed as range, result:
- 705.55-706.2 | 22.2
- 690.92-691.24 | 24.2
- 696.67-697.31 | 22.5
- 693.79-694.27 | 22.5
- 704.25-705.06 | 22.1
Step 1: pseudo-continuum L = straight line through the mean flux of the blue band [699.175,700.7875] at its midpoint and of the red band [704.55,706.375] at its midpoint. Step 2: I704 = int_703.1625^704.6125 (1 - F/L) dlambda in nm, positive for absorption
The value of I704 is -0.09 nm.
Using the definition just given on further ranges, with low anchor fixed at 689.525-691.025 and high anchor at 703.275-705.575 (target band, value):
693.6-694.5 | 0.02 nm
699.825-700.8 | 0.03 nm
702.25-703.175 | 0.06 nm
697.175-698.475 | 0.04 nm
